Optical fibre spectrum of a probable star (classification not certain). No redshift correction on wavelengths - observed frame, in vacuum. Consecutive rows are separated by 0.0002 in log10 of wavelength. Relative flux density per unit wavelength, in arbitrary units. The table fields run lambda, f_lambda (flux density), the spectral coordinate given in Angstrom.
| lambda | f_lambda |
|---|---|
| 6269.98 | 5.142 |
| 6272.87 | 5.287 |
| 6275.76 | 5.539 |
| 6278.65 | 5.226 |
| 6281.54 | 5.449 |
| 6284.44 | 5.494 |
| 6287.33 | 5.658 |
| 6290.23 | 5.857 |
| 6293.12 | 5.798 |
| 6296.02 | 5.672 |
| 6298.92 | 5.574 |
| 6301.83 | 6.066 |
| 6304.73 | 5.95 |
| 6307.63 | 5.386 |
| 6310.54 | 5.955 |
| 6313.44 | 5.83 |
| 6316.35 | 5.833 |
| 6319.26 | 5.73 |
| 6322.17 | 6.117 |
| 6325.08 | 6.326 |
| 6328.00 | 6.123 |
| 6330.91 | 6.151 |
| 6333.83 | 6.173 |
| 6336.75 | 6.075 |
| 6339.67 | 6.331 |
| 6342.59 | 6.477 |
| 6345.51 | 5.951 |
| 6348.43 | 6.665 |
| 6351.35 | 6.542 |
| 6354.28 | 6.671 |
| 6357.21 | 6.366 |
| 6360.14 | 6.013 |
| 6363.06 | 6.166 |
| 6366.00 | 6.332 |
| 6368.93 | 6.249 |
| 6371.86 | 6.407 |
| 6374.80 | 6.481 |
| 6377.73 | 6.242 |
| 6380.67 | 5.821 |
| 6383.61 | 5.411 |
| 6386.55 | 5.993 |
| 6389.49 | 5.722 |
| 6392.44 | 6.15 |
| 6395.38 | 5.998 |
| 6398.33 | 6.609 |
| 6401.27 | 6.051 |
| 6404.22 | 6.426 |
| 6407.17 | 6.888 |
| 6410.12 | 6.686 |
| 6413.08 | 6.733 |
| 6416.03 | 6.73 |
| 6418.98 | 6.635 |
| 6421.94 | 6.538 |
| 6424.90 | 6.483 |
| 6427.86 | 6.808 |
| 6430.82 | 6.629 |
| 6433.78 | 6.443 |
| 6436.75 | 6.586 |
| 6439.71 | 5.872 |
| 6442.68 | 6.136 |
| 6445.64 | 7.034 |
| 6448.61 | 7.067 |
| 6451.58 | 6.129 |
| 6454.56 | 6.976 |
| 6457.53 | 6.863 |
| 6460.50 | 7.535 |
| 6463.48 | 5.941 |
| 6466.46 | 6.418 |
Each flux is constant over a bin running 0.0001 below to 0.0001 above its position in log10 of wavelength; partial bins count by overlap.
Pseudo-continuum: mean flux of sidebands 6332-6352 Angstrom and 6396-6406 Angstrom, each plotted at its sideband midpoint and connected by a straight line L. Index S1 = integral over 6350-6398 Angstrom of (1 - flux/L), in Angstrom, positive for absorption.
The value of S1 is 1.2 Angstrom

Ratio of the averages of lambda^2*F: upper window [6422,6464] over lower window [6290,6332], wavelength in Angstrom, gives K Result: 1.2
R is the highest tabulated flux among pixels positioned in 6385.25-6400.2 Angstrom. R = 6.609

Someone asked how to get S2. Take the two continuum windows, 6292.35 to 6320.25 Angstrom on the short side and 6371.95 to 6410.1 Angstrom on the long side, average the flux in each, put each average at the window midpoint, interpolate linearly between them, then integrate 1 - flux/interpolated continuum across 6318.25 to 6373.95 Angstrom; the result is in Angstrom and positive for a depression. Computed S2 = -2.8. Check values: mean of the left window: 5.78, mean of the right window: 6.18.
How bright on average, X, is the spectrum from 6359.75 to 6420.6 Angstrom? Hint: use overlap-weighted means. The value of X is 6.28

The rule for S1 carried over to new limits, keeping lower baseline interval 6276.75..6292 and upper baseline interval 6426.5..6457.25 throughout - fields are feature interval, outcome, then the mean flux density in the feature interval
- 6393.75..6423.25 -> -0.8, 6.53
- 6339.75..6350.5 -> -0.8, 6.38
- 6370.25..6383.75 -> 0.0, 6.14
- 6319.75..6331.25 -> -0.7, 6.14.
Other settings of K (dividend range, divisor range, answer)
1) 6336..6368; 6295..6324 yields 1.10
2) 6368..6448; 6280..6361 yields 1.09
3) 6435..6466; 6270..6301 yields 1.25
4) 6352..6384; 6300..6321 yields 1.09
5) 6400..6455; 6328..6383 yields 1.07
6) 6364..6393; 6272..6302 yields 1.12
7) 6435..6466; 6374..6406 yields 1.11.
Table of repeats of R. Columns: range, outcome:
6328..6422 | 6.888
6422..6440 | 6.808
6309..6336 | 6.326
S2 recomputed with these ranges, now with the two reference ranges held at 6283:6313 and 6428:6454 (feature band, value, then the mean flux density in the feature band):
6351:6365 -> -0.6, 6.33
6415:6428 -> -0.4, 6.62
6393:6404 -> 0.1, 6.24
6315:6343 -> -1.0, 6.12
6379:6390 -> 0.8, 5.75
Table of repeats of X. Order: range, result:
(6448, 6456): 6.68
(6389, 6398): 6.06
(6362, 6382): 6.25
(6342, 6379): 6.35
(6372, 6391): 5.98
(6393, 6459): 6.55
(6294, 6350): 6.02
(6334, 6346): 6.22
